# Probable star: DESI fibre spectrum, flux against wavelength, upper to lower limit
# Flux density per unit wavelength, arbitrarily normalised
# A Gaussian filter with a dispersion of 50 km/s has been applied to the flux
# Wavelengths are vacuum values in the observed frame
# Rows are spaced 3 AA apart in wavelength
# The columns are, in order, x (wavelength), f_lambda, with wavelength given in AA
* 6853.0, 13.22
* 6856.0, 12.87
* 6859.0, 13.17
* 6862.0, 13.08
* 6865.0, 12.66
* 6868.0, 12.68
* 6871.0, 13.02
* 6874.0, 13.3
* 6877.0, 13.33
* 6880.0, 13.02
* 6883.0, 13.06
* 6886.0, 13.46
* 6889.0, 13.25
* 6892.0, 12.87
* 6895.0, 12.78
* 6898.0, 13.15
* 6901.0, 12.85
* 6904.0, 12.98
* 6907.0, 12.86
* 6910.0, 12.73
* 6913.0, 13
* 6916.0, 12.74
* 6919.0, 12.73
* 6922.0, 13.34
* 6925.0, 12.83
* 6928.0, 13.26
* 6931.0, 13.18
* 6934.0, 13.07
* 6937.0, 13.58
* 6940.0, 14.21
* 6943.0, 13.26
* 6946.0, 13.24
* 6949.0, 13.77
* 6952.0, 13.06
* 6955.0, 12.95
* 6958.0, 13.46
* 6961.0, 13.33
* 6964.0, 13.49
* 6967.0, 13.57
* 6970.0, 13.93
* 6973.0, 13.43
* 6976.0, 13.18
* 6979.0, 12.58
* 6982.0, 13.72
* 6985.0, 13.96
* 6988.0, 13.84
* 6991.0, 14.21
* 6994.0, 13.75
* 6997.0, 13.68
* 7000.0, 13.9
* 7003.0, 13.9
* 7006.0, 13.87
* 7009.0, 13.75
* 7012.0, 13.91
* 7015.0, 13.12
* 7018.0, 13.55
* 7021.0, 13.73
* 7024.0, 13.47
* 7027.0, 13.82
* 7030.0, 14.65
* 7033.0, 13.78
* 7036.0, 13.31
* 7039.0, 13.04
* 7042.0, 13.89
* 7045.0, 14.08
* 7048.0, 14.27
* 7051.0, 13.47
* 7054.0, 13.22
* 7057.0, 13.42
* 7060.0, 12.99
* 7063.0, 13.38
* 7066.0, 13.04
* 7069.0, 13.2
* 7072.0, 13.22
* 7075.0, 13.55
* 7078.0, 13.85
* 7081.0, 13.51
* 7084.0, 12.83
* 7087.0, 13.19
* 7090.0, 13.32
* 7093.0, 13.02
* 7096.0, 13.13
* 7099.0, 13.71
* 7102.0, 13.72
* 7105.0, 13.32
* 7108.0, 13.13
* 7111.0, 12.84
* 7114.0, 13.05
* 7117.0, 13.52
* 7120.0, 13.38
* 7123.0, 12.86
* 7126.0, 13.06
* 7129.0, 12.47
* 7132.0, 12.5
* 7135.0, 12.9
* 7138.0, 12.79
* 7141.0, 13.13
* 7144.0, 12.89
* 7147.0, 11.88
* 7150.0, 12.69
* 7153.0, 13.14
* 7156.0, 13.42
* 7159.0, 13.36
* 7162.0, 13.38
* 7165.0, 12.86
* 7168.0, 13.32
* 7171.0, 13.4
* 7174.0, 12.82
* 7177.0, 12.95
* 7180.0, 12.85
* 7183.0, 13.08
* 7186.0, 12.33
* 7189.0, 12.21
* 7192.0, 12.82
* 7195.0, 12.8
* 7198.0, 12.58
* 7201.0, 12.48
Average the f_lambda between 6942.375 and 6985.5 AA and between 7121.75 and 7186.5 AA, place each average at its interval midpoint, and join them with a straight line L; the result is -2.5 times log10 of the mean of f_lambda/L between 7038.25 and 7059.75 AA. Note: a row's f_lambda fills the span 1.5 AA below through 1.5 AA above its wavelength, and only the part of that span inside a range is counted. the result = -0.04 mag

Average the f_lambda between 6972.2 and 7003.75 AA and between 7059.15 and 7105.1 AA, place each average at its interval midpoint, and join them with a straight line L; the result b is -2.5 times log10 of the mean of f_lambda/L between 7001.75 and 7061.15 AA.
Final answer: -0.01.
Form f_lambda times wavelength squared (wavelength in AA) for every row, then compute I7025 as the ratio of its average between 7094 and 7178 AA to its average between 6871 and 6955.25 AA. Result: 1.06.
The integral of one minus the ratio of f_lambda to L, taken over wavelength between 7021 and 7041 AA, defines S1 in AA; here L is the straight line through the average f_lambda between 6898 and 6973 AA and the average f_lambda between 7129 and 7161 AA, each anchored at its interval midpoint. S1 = -1.0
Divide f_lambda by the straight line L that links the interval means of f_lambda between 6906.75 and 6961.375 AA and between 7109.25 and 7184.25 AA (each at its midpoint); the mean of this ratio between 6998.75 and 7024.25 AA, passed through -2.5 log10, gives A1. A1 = -0.05 mag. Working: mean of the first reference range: 13.2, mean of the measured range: 13.7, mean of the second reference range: 13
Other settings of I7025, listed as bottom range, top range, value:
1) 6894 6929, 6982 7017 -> 1.09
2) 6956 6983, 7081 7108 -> 1.03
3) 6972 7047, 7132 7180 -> 0.99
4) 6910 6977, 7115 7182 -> 1.04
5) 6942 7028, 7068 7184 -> 1.01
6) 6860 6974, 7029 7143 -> 1.06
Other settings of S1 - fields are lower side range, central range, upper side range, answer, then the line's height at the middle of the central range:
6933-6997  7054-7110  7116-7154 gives -1.05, 13.1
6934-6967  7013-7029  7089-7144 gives -0.36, 13.3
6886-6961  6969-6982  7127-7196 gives -0.22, 13.1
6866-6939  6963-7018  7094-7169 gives -2.53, 13.1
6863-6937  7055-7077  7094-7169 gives -0.38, 13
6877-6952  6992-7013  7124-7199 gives -1.27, 13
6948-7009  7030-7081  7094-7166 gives -0.79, 13.3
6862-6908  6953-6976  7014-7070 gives -0.23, 13.3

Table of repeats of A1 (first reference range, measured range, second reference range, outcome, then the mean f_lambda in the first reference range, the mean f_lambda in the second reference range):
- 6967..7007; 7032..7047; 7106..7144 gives -0.018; 13.7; 13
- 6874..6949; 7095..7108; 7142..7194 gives -0.039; 13.1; 12.9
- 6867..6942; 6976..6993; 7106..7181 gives -0.046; 13.1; 13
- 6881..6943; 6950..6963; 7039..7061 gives 0.002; 13.1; 13.6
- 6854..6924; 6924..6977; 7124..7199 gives -0.034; 13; 12.9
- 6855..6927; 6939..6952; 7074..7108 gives -0.036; 13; 13.4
